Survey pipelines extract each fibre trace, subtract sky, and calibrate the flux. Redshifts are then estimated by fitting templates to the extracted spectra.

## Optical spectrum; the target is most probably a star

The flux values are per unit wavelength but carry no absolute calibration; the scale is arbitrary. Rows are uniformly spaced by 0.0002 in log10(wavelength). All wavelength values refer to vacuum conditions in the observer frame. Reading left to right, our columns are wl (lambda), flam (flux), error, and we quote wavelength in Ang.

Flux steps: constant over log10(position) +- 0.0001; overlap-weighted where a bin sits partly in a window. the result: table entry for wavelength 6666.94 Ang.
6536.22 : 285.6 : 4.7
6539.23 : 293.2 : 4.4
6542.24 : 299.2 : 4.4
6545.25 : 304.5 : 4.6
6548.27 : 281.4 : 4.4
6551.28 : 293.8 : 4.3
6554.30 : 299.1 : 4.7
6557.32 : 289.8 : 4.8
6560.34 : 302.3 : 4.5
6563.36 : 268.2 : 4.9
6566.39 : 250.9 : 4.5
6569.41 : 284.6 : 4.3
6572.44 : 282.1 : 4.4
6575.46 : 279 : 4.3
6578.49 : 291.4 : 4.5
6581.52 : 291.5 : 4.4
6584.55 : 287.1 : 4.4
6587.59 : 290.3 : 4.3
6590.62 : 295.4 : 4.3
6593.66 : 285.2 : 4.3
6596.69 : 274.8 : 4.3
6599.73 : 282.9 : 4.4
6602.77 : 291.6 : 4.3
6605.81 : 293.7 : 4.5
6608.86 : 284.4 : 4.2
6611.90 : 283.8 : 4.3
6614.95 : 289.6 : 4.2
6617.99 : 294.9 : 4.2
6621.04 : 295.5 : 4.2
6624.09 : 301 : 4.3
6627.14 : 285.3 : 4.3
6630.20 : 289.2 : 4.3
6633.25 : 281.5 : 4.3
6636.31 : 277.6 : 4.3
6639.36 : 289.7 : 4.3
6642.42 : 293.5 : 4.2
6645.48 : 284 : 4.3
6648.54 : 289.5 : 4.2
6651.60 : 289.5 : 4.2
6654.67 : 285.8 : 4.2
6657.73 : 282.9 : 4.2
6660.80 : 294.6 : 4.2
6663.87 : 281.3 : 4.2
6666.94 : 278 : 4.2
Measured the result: 278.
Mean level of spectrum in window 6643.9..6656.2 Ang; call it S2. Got 287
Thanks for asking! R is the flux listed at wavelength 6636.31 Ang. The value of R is 277.6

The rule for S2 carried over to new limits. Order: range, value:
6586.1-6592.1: 293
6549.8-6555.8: 296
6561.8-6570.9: 268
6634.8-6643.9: 287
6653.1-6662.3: 288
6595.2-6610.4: 285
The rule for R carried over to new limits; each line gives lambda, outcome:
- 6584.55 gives 287.1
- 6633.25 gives 281.5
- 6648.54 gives 289.5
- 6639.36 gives 289.7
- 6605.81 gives 293.7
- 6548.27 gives 281.4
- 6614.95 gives 289.6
